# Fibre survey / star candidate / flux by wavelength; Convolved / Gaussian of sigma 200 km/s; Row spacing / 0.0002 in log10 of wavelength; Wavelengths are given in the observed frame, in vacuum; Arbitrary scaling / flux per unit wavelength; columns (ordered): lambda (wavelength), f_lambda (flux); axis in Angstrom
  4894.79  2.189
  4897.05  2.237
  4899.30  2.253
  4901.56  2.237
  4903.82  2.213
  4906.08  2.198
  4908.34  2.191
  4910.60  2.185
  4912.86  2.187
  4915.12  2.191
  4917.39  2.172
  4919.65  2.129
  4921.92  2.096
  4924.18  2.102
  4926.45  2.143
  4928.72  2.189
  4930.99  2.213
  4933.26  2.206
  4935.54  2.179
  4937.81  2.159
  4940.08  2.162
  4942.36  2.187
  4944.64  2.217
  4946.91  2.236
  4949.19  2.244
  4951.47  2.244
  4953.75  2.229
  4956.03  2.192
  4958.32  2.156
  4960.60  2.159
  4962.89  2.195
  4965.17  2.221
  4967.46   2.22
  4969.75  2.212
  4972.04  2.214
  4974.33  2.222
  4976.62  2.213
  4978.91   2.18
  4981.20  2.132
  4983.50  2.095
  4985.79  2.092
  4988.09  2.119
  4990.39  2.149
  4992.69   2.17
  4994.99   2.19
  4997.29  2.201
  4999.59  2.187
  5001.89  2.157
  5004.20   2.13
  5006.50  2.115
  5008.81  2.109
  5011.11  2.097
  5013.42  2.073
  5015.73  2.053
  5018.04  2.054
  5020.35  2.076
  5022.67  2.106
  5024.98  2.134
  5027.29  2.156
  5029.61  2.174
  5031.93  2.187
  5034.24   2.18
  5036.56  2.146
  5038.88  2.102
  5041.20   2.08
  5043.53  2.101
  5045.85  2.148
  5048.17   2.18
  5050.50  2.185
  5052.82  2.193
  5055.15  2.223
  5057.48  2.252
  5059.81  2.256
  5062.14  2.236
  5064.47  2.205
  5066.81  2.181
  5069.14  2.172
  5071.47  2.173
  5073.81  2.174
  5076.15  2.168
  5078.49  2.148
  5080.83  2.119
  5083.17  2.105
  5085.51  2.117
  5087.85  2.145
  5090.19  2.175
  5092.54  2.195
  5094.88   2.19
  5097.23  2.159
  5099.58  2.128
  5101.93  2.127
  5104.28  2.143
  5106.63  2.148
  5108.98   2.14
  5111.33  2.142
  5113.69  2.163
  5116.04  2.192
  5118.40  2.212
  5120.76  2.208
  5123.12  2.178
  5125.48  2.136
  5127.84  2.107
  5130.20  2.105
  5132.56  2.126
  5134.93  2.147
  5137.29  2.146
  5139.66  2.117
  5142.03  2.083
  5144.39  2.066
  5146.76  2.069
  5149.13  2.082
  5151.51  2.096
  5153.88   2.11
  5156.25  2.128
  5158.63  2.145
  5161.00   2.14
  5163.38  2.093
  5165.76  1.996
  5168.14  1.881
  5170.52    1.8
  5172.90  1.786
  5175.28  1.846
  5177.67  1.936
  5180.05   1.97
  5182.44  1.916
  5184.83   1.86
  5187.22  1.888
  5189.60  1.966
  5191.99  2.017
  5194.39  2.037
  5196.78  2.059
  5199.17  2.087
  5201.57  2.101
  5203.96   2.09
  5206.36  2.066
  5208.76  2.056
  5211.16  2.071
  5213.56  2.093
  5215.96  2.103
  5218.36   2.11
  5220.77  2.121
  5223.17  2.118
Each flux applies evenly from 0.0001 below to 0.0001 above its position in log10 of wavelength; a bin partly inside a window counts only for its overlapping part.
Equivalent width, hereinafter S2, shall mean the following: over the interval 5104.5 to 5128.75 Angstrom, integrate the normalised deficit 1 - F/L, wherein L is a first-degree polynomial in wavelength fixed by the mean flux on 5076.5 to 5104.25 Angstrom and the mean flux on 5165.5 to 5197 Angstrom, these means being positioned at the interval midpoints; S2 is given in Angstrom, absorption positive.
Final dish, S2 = -1.0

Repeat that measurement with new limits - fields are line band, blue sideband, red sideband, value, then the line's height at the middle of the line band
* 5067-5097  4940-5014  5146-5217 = -0.9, 2.09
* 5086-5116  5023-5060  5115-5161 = -0.2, 2.14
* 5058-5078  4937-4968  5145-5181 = -1.0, 2.09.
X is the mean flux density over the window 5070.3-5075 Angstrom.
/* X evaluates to 2.17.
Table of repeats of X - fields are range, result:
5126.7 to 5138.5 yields 2.13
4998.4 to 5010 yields 2.14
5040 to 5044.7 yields 2.09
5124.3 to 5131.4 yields 2.12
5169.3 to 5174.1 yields 1.8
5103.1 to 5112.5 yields 2.14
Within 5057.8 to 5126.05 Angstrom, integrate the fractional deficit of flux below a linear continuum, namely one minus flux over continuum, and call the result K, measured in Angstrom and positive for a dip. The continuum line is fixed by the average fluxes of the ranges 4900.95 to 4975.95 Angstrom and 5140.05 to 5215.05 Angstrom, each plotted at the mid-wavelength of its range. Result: -2.9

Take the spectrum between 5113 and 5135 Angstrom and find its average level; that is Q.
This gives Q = 2.16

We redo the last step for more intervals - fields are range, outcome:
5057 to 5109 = 2.17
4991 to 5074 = 2.15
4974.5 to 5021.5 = 2.13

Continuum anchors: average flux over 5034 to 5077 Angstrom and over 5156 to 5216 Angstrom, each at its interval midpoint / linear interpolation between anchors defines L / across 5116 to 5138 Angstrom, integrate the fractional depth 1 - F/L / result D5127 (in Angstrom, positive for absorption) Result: -0.78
